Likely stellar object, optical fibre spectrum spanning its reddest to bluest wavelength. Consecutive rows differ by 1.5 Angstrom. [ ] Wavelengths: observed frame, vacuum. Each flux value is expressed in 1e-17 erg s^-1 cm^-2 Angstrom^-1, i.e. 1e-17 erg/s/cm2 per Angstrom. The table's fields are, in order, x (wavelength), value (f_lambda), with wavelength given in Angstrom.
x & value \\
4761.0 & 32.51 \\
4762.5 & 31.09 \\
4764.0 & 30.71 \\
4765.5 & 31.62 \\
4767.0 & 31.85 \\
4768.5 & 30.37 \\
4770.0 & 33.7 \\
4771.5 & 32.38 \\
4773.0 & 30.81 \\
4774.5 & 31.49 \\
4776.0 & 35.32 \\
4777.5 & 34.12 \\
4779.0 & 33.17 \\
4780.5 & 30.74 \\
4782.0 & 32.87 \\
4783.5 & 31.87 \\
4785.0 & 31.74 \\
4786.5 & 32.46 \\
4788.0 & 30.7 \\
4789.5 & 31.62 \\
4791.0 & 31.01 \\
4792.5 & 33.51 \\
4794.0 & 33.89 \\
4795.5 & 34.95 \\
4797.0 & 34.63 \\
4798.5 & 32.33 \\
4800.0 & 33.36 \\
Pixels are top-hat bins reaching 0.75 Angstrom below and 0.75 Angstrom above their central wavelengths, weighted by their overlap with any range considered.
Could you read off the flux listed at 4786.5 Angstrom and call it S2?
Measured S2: 32.46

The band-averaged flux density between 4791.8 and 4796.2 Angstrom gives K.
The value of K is 34.1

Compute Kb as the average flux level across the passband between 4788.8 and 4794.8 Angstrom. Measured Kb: 32.5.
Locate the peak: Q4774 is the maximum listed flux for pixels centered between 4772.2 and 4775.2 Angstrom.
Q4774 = 31.49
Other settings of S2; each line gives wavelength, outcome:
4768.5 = 30.37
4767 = 31.85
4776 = 35.32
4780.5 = 30.74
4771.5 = 32.38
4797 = 34.63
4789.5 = 31.62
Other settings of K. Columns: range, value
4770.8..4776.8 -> 32.5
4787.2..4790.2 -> 31.2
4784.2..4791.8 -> 31.5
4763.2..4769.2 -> 31.1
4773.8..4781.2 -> 33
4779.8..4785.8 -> 31.8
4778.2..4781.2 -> 32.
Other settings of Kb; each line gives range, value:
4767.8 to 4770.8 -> 32.1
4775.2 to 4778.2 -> 34.7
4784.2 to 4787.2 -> 32.1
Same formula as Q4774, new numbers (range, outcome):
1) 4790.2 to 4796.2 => 34.95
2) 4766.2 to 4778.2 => 35.32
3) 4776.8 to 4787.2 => 34.12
